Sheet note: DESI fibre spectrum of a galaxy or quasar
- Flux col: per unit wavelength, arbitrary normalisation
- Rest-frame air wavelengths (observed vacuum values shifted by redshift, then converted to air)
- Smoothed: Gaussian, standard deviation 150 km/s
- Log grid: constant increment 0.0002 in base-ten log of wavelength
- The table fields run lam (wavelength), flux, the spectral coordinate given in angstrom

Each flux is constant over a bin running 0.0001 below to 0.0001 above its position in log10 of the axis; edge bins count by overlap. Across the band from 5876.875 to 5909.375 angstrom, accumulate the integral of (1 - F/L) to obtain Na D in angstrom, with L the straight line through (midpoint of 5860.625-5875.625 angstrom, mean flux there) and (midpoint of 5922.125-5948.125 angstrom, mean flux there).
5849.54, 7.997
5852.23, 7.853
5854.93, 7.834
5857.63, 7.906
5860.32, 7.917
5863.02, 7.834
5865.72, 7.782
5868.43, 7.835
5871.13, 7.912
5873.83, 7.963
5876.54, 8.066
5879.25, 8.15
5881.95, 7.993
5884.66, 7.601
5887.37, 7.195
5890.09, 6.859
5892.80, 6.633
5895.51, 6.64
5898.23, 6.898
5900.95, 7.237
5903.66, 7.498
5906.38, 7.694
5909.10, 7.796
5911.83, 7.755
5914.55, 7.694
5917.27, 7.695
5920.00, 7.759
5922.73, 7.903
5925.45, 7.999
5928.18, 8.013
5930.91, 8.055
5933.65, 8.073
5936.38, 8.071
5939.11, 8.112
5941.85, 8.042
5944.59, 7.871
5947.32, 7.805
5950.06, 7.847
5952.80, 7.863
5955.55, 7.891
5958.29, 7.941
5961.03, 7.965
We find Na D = 2.3 angstrom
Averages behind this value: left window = 7.87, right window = 8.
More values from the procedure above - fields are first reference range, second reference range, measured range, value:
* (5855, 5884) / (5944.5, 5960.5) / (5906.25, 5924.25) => 0.3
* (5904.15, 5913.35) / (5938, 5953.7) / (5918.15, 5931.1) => -0.2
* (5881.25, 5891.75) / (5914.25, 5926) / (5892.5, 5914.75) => 0.8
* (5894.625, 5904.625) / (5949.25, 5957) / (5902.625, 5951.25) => -2.6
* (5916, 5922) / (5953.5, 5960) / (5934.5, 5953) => -0.2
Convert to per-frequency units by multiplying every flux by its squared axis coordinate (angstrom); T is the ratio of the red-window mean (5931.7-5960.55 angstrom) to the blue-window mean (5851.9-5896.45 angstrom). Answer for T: 1.07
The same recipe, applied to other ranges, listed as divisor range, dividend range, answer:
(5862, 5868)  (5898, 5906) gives 0.95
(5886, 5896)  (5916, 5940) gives 1.18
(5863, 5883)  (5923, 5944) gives 1.03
